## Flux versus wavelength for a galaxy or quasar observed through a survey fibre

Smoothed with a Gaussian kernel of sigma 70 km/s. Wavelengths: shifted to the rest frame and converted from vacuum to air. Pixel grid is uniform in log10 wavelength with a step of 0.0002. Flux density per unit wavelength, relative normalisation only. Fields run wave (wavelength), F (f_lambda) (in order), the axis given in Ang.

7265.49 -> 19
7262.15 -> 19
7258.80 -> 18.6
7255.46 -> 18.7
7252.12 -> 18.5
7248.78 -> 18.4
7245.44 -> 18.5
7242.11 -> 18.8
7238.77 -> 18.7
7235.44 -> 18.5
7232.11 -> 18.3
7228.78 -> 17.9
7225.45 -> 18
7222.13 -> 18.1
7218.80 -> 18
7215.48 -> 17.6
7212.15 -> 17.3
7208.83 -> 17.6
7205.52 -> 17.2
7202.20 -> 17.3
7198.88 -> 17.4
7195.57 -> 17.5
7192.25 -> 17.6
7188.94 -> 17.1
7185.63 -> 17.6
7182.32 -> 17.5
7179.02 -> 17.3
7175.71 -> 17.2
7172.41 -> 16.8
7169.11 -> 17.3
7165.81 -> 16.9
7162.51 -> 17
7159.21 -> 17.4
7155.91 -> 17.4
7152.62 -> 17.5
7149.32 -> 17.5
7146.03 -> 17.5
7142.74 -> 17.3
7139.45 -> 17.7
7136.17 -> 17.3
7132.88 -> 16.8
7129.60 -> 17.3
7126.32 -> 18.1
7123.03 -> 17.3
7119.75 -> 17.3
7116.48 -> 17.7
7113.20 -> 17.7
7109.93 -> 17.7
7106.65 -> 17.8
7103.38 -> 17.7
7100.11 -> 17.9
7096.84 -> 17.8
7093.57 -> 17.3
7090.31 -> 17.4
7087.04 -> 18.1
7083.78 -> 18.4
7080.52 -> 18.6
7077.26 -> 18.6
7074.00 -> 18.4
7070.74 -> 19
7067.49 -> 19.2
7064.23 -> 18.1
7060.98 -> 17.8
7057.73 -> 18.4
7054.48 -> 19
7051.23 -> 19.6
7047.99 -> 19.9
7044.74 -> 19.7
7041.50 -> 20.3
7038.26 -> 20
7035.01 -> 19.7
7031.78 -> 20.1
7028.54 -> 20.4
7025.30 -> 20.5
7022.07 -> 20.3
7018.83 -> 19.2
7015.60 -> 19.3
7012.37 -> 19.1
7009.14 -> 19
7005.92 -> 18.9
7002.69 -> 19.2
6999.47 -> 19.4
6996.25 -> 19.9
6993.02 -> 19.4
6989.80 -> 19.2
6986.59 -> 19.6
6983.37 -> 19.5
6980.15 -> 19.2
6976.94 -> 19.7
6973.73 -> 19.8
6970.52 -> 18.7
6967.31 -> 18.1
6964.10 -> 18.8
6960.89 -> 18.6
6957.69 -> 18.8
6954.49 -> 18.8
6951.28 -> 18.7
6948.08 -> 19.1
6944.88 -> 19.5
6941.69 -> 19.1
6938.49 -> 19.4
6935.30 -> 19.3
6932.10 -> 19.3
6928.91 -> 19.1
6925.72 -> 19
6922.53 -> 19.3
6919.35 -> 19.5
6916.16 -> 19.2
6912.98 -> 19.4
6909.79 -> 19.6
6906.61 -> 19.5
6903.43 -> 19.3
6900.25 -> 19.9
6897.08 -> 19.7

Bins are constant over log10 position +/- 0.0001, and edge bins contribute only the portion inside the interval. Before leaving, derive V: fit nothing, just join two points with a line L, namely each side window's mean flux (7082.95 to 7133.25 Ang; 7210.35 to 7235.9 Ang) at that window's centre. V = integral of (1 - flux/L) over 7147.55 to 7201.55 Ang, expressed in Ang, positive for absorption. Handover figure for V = 1.5 Ang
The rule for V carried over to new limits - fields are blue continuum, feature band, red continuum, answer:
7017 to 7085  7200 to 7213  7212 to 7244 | 0.7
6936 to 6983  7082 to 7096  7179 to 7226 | 0.3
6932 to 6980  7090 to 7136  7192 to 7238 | 1.8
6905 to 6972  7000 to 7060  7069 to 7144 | -3.9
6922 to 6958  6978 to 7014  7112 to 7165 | -1.3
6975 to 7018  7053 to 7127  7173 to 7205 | 1.3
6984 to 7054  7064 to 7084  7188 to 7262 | 0.6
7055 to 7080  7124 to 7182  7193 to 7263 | 3.1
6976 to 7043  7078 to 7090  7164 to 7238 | 0.3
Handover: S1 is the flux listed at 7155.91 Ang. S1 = 17.4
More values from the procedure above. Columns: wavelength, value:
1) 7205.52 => 17.2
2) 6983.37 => 19.5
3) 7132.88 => 16.8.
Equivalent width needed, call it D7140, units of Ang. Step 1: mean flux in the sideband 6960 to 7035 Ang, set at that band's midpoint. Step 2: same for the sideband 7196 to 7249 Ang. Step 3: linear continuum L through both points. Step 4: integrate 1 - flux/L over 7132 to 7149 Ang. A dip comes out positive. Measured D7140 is 1.0 Ang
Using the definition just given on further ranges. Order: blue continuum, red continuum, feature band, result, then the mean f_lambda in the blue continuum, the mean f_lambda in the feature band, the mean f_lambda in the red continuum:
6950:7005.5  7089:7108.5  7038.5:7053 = -1.2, 19.1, 19.9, 17.7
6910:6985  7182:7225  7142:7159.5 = 0.4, 19.1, 17.4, 17.5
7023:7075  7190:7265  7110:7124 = 1.0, 19.4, 17.5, 18.1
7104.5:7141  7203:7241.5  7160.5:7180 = 0.7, 17.5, 17.1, 17.9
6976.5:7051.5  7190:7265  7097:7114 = 1.1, 19.6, 17.8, 18.1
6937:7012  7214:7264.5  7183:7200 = 1.0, 19.1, 17.4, 18.4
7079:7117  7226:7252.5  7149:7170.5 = 1.0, 17.8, 17.3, 18.4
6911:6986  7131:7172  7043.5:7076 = -1.4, 19.1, 18.9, 17.3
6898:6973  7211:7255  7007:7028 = -0.8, 19.1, 19.6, 18.2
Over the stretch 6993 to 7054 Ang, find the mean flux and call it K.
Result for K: 19.7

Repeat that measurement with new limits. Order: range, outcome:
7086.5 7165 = 17.5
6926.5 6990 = 19.1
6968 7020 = 19.3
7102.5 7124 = 17.6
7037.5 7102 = 18.7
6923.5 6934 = 19.1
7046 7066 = 18.8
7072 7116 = 18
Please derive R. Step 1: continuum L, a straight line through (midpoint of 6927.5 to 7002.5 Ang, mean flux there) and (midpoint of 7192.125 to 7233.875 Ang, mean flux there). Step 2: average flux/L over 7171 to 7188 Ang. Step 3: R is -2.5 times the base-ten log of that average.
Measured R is 0.04 mag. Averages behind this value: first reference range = 19.2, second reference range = 17.7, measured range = 17.3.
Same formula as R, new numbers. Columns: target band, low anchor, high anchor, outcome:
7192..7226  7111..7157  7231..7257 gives 0.04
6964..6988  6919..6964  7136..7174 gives -0.02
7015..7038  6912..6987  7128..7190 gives -0.08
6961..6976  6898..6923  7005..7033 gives 0.04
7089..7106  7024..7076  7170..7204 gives 0.06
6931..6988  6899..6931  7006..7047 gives 0.02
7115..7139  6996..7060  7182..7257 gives 0.08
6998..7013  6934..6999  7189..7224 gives -0.01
